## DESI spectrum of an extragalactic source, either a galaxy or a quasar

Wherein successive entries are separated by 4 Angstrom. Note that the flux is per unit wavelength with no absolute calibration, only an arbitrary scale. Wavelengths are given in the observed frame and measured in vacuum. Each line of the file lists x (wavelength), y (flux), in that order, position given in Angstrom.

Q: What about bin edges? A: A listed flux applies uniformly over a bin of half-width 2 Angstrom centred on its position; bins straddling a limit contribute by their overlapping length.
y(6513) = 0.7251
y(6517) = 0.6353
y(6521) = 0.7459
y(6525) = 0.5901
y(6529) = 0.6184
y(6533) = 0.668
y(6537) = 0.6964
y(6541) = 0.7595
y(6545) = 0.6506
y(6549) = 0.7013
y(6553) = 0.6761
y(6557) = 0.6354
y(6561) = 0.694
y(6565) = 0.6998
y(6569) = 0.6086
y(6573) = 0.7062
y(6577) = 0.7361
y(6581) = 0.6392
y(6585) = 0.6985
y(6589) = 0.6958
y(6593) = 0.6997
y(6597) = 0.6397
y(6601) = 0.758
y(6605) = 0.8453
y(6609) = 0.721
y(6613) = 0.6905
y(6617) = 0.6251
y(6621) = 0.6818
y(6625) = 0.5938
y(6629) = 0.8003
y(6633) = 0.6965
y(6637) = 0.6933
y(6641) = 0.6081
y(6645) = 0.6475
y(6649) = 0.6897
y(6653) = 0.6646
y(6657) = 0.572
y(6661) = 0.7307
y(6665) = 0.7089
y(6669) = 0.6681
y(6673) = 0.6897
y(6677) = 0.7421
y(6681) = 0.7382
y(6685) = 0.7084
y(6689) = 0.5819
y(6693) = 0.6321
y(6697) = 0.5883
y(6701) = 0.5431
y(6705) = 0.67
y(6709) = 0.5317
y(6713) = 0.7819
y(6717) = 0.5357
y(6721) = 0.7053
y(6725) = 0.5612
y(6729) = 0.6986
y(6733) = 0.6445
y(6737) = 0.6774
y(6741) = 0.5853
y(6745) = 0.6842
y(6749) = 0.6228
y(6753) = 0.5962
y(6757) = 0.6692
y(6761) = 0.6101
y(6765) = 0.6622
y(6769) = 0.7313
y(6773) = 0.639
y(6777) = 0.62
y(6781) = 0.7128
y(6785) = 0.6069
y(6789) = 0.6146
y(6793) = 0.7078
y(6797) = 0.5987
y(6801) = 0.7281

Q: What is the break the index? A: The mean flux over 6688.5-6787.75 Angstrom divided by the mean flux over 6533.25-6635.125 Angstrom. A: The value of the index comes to 0.9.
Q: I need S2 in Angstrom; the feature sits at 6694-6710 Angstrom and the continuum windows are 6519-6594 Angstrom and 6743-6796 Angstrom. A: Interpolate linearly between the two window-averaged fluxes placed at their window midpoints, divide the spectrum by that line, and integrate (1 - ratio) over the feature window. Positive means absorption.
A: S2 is 1.7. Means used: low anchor 0.68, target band 0.59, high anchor 0.651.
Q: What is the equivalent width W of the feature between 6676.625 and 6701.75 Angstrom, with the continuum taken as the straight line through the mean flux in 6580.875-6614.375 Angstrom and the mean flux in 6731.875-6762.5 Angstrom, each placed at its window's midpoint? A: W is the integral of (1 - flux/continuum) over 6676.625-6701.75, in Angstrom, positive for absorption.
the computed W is 0.8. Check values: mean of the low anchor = 0.714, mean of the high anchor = 0.636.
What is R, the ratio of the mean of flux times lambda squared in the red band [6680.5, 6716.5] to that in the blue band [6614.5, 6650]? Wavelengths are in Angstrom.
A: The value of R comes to 0.96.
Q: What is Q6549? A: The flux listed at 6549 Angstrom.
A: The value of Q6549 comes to 0.7013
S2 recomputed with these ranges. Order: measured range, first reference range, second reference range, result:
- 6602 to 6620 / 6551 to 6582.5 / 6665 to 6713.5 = -1.4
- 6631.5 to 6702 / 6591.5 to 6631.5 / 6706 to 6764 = 1.3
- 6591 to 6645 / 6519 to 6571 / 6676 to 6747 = -2.8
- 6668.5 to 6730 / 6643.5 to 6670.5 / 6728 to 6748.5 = 1.3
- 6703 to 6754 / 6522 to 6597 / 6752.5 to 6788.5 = 1.3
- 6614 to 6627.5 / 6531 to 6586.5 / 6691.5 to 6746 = 0.4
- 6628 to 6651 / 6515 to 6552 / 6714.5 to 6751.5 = -1.1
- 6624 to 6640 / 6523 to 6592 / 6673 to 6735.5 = -0.9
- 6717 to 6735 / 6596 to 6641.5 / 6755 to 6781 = 0.8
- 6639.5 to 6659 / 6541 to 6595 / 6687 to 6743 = 0.4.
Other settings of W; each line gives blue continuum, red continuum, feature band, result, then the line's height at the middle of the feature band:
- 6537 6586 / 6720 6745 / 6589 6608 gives -1.5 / 0.676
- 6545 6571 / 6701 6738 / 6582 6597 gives -0.5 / 0.662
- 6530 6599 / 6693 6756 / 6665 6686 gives -2.1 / 0.645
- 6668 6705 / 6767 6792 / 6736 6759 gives 0.6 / 0.656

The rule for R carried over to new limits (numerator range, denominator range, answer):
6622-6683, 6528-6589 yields 1.03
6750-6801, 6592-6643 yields 0.98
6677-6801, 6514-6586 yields 1.01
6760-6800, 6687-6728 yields 1.08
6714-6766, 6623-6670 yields 0.97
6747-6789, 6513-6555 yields 1.02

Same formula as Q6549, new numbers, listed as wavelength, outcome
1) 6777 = 0.62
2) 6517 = 0.6353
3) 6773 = 0.639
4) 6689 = 0.5819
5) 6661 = 0.7307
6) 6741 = 0.5853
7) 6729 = 0.6986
